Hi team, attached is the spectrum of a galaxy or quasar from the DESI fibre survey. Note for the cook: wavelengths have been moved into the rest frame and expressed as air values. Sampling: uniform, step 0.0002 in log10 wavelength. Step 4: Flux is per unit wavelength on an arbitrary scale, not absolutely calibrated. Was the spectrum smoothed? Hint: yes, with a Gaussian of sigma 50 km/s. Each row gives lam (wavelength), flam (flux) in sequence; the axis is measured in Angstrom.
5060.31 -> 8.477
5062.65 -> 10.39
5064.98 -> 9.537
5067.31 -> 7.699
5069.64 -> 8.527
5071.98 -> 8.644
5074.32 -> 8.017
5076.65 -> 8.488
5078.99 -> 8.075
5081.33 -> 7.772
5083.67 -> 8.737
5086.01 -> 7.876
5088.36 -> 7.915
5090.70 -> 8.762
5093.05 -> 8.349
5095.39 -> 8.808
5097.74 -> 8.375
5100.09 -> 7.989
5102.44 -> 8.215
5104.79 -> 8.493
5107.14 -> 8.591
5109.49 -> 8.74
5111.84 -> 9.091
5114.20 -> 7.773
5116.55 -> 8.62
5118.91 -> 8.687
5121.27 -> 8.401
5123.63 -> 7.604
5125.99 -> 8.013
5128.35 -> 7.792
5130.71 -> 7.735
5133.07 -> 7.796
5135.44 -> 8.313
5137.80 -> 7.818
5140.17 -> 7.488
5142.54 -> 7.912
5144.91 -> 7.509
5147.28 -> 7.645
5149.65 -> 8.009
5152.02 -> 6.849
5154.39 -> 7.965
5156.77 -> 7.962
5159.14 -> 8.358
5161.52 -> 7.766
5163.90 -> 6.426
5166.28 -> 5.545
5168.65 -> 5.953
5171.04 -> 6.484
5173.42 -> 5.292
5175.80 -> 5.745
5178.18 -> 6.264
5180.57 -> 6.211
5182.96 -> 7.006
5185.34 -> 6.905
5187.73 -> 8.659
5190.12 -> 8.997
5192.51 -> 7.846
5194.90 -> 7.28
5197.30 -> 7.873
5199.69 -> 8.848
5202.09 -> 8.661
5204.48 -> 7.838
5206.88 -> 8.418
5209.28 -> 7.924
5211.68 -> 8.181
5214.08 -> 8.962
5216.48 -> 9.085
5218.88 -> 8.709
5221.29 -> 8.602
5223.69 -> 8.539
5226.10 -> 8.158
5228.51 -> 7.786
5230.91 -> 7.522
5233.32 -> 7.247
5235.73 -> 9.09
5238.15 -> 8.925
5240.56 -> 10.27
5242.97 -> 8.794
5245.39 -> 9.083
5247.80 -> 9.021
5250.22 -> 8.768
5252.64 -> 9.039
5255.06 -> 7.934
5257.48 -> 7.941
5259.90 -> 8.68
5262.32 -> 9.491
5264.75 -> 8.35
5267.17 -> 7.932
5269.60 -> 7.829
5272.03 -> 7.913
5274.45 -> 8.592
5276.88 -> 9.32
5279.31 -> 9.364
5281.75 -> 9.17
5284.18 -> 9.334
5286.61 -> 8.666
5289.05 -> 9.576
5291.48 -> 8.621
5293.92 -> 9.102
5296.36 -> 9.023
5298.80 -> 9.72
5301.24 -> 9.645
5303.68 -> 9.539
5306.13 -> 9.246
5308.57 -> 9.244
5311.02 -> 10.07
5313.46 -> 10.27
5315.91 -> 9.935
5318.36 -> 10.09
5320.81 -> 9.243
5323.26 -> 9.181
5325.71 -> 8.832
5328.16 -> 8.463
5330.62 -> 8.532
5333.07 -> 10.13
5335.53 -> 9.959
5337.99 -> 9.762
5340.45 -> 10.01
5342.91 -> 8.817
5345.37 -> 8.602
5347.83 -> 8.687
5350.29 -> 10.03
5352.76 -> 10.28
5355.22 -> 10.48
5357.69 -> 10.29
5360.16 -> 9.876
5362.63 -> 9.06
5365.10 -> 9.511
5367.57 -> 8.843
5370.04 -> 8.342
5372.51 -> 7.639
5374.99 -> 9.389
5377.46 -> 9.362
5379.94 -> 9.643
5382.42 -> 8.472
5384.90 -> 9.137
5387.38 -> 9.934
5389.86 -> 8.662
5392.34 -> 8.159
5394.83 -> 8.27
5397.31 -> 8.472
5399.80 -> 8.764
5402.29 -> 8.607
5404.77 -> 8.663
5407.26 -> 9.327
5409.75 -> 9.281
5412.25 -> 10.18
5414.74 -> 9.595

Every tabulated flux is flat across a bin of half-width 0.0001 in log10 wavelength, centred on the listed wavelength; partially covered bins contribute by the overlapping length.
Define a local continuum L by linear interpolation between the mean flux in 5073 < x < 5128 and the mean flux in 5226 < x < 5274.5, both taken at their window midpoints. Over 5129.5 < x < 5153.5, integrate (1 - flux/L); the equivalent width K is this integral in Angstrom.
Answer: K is 1.9 Angstrom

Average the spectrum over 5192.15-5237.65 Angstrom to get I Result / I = 8.26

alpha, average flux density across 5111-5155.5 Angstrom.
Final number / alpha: 7.94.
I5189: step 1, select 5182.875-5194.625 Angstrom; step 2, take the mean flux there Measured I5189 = 7.92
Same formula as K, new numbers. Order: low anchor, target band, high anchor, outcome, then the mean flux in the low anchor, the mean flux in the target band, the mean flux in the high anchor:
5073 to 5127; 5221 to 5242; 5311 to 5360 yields 1.3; 8.32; 8.46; 9.58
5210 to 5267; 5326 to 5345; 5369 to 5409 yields -1.3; 8.6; 9.32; 8.81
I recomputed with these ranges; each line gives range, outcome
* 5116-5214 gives 7.58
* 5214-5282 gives 8.61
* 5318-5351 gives 9.28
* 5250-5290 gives 8.69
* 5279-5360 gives 9.46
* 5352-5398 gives 9.14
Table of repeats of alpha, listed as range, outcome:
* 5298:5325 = 9.64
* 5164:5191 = 6.61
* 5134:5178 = 7.15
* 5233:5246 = 9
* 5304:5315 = 9.7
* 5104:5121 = 8.56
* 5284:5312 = 9.31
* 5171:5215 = 7.57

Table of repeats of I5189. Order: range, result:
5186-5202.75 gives 8.25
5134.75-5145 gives 7.81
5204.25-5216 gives 8.35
